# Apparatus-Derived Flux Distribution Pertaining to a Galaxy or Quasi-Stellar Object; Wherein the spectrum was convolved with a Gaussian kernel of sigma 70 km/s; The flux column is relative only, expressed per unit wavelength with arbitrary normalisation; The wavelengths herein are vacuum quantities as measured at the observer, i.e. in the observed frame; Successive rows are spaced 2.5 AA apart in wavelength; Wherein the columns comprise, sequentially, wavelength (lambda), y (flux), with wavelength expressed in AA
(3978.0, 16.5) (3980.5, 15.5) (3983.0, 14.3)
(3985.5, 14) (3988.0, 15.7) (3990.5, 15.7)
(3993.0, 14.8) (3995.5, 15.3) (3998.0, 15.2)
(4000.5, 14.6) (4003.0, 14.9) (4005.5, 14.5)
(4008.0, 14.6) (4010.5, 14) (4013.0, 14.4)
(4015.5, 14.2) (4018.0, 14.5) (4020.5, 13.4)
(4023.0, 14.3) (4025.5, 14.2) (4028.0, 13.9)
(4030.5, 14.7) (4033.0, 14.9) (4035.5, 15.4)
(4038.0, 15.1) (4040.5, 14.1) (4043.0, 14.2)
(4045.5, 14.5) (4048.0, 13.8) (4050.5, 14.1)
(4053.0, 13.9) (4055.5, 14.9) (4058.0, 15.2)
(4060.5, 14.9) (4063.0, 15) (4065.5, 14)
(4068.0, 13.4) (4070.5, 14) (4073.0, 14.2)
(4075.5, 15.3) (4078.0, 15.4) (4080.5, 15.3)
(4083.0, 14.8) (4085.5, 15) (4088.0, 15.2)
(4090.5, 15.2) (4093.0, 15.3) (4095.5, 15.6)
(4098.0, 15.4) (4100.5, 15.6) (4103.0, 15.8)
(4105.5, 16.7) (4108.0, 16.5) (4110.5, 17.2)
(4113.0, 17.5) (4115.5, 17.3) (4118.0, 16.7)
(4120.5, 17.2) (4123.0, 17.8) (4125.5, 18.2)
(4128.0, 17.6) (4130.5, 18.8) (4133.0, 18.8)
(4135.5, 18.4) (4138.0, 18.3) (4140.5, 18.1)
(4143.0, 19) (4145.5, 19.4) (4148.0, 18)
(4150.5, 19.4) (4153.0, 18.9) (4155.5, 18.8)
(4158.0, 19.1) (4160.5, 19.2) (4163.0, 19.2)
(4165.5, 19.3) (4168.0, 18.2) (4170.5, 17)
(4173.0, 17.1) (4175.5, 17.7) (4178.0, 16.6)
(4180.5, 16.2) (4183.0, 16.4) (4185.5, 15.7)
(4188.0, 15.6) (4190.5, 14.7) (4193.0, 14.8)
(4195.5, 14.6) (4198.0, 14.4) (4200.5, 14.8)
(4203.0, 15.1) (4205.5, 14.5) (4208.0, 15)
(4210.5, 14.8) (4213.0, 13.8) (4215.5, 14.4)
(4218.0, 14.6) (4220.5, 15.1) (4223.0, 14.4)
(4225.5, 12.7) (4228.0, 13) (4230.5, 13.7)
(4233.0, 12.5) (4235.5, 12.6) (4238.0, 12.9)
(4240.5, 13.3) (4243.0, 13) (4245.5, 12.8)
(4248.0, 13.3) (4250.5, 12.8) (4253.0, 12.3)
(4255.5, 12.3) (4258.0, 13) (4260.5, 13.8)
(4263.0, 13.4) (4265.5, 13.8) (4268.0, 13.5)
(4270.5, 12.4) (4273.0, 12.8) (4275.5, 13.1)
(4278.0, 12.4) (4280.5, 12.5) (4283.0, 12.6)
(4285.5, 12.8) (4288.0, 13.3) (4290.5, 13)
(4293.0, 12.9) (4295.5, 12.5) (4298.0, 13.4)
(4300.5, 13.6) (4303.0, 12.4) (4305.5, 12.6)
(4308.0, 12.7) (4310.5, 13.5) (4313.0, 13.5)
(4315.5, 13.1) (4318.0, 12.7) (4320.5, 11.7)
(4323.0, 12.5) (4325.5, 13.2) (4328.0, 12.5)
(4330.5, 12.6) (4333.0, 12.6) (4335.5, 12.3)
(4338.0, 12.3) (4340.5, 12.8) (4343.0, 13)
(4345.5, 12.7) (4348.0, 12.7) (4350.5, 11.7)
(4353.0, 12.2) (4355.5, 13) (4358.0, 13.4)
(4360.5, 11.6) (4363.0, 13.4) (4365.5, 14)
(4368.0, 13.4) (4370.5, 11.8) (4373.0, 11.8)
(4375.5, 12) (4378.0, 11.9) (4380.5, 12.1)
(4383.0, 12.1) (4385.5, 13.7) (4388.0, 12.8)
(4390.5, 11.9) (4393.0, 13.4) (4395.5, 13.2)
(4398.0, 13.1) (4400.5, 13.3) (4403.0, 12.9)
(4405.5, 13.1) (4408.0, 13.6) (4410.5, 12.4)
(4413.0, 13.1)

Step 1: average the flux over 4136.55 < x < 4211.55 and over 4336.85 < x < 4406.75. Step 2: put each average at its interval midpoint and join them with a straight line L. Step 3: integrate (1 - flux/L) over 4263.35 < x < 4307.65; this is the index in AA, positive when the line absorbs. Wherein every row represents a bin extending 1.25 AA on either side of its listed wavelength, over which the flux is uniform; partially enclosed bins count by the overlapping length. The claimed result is 5.0 AA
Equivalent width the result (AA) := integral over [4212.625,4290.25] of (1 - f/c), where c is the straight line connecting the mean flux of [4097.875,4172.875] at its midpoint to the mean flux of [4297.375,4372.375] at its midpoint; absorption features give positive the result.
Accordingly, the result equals 9.0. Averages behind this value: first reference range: 17.9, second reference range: 12.8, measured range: 13.2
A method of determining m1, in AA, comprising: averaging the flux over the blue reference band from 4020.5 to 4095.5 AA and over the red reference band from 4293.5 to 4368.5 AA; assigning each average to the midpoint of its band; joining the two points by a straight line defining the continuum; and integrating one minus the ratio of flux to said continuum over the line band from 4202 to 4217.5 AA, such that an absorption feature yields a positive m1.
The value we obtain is -1.1 AA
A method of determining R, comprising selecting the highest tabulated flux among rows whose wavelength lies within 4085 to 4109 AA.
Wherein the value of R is 16.7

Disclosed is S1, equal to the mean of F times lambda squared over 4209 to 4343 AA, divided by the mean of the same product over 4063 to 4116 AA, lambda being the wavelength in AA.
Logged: 0.9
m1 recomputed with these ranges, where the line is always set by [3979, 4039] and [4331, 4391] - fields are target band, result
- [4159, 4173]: -4.82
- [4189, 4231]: -2.89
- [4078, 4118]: -5.00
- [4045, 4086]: -0.65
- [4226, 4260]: 0.94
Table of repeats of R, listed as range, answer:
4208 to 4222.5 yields 15.1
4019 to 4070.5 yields 15.4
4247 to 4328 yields 13.8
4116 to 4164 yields 19.4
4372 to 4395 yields 13.7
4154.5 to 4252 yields 19.3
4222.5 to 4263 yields 14.4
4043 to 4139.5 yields 18.8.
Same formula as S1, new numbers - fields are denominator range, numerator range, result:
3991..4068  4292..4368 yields 1.02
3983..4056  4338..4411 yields 1.04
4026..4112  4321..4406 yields 0.97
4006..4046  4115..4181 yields 1.34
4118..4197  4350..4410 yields 0.80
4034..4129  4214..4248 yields 0.94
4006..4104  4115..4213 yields 1.23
